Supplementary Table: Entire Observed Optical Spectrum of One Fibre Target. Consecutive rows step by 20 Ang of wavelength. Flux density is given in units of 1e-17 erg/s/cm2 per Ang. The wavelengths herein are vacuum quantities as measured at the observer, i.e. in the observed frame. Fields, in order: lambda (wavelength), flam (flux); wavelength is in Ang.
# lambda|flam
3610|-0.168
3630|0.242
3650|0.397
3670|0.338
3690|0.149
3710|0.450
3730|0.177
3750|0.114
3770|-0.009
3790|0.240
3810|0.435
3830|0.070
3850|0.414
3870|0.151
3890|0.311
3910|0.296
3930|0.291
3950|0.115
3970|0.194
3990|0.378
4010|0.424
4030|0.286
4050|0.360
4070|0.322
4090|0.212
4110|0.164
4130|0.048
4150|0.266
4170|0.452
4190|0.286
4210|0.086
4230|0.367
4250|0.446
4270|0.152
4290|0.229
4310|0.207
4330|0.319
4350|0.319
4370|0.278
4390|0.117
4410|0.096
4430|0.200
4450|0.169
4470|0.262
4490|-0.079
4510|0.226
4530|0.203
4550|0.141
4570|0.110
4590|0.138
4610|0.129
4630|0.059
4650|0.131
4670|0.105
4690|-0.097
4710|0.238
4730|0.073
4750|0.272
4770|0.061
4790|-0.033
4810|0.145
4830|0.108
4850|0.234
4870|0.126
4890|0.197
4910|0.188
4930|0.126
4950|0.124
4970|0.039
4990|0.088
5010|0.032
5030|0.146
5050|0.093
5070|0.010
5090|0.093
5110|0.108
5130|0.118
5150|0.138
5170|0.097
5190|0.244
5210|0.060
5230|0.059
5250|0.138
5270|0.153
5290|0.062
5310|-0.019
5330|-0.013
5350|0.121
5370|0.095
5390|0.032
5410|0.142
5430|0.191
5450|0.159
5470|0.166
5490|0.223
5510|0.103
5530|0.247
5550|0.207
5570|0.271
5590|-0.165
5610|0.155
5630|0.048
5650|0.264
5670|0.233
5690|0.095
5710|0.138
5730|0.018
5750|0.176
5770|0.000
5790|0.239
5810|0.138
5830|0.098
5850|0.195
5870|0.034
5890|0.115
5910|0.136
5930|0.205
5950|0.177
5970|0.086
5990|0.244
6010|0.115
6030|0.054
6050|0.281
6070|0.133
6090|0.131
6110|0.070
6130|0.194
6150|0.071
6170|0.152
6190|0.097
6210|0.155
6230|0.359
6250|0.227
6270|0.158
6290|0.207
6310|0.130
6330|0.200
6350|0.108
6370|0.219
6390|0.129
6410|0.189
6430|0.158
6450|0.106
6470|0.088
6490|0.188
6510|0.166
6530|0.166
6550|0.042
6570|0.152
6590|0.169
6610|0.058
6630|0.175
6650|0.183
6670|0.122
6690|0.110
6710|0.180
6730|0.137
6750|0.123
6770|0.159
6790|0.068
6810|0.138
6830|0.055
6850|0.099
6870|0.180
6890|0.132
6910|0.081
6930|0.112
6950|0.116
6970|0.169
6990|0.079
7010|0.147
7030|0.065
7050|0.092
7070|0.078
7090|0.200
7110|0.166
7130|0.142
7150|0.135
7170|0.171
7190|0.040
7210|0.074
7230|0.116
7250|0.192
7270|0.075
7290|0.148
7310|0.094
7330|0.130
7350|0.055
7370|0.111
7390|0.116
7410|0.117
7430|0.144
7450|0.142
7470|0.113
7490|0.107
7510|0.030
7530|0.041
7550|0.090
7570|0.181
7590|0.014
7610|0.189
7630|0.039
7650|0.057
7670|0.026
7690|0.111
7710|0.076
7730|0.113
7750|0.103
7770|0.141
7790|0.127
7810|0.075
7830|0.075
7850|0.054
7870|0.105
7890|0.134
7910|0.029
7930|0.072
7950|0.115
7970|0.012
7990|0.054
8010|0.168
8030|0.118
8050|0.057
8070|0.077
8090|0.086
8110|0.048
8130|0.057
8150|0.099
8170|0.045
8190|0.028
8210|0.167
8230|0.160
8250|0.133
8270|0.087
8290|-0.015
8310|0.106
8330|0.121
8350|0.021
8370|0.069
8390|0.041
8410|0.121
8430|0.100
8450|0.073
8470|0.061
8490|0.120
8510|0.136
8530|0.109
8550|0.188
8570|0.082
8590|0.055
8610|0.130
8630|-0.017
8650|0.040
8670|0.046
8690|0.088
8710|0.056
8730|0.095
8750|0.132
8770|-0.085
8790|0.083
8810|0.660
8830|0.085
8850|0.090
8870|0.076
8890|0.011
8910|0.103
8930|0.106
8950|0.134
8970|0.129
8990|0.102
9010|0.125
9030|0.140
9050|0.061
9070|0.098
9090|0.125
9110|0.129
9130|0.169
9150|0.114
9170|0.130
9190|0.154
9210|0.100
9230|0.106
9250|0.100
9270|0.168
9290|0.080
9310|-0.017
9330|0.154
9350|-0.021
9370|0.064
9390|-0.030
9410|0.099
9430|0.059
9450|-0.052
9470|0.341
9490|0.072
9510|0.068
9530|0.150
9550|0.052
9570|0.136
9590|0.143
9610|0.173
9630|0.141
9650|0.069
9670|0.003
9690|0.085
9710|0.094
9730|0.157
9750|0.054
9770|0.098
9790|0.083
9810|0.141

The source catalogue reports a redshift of 1.363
